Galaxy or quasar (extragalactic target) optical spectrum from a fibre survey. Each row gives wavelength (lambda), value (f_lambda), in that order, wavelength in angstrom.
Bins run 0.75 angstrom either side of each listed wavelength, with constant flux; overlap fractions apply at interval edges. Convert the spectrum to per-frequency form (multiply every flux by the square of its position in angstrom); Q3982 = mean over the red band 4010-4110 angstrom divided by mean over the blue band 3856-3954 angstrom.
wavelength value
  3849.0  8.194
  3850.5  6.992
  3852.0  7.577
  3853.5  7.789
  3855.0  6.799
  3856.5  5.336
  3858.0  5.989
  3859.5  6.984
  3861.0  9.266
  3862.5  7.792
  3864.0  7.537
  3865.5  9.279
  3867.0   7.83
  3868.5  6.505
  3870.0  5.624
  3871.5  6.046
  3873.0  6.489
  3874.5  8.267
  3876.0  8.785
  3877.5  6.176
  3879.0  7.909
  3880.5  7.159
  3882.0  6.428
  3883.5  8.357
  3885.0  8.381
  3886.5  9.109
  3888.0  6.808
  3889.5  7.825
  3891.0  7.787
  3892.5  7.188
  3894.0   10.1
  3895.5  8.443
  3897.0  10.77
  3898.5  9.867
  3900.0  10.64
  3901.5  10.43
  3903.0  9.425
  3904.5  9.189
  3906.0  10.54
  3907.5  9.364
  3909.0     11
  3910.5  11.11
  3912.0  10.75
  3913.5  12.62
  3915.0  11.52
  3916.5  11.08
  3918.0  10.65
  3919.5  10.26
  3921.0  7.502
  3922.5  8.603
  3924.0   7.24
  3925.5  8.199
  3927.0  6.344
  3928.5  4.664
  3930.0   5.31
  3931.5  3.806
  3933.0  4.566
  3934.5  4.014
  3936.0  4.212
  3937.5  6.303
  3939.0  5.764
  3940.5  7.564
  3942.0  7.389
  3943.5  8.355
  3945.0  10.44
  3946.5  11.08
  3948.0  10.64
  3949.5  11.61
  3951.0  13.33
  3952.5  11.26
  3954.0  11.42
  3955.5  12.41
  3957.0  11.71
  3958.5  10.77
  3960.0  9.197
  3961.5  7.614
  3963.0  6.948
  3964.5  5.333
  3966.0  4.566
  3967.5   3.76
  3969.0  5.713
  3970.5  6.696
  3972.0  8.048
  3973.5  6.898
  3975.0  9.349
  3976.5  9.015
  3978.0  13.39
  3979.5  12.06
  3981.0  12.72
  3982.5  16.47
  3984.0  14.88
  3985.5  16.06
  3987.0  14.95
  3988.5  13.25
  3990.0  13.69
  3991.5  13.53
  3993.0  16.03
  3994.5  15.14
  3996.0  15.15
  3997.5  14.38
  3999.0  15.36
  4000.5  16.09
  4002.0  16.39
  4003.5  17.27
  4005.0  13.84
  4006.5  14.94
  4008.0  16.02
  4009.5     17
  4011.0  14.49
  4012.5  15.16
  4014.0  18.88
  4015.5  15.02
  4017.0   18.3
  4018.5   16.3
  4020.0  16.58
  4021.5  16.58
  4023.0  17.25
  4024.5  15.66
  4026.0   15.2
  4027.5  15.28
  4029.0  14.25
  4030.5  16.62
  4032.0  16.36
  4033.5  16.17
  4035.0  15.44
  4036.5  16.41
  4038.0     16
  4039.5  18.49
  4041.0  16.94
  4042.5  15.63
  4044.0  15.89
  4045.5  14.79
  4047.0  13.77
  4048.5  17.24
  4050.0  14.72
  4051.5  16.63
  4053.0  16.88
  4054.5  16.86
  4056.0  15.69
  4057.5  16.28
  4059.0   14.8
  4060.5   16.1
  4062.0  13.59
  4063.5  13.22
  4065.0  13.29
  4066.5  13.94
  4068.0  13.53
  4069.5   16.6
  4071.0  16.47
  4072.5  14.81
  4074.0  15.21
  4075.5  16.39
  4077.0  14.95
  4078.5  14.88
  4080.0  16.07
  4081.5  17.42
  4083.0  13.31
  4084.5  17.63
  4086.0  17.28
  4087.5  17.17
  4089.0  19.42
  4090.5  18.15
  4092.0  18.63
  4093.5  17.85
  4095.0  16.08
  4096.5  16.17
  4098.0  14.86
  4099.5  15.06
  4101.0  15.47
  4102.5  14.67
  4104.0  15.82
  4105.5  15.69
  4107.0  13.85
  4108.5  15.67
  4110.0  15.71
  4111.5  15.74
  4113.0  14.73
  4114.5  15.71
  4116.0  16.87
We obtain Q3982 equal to 2.1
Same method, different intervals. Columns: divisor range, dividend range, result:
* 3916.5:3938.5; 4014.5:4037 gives 2.53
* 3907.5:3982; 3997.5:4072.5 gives 1.90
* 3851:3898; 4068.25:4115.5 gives 2.34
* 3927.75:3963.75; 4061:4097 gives 2.04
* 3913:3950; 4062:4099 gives 2.16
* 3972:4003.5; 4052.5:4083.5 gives 1.16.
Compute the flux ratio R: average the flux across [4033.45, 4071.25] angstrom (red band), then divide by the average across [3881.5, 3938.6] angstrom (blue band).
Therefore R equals 1.85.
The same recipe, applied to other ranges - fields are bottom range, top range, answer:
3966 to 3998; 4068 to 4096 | 1.40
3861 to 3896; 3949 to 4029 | 1.70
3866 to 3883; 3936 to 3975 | 1.21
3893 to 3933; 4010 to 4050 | 1.77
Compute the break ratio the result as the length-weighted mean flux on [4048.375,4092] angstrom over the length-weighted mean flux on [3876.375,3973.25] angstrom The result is 1.9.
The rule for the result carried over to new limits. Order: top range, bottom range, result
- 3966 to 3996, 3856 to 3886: 1.58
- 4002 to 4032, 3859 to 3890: 2.13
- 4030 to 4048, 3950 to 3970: 1.83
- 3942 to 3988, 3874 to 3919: 1.10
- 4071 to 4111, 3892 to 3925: 1.62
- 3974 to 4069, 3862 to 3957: 1.78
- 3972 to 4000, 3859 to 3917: 1.53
